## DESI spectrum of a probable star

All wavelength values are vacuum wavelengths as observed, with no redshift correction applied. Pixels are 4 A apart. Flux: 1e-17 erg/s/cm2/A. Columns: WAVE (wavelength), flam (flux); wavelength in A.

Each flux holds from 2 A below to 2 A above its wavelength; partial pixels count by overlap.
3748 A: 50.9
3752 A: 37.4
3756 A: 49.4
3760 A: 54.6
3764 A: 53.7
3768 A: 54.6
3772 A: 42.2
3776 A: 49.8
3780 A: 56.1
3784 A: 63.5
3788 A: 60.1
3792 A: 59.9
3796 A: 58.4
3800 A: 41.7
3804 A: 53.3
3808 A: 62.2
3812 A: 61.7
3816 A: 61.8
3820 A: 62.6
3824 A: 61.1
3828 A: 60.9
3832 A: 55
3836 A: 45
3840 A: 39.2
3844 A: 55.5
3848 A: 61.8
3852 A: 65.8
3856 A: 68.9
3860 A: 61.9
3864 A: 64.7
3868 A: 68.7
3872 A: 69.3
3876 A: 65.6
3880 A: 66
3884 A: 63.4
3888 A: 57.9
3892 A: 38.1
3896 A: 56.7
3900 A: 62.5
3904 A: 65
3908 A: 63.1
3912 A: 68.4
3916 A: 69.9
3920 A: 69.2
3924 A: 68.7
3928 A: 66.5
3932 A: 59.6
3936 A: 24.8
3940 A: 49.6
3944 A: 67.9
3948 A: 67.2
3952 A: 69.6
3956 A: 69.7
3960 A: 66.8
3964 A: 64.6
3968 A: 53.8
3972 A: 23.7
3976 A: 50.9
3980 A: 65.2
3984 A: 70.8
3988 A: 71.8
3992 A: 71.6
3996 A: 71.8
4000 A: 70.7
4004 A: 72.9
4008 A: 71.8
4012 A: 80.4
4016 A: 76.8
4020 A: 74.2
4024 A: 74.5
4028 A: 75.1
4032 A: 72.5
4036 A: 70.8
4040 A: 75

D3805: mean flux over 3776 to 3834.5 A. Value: 58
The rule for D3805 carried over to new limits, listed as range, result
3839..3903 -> 60.8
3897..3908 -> 63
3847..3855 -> 64.7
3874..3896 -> 58.1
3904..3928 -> 67.5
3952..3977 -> 56.3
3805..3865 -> 59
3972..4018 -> 68.4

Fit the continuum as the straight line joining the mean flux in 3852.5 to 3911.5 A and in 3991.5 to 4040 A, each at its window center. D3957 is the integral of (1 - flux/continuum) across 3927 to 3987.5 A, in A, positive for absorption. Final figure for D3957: 9.3 A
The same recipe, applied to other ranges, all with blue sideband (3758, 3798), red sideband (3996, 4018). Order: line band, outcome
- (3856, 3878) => -1.28 A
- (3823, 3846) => 2.88 A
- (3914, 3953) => 4.03 A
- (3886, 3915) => 2.80 A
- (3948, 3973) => 3.61 A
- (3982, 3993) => 0.19 A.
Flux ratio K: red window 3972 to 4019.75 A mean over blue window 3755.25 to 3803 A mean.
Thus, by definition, 1.3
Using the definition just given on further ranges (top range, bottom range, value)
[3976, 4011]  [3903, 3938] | 1.14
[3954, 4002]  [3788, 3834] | 1.08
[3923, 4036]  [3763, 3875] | 1.13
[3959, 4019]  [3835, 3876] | 1.08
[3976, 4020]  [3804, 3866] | 1.21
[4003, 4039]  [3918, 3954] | 1.23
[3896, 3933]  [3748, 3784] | 1.30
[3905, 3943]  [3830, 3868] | 1.04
